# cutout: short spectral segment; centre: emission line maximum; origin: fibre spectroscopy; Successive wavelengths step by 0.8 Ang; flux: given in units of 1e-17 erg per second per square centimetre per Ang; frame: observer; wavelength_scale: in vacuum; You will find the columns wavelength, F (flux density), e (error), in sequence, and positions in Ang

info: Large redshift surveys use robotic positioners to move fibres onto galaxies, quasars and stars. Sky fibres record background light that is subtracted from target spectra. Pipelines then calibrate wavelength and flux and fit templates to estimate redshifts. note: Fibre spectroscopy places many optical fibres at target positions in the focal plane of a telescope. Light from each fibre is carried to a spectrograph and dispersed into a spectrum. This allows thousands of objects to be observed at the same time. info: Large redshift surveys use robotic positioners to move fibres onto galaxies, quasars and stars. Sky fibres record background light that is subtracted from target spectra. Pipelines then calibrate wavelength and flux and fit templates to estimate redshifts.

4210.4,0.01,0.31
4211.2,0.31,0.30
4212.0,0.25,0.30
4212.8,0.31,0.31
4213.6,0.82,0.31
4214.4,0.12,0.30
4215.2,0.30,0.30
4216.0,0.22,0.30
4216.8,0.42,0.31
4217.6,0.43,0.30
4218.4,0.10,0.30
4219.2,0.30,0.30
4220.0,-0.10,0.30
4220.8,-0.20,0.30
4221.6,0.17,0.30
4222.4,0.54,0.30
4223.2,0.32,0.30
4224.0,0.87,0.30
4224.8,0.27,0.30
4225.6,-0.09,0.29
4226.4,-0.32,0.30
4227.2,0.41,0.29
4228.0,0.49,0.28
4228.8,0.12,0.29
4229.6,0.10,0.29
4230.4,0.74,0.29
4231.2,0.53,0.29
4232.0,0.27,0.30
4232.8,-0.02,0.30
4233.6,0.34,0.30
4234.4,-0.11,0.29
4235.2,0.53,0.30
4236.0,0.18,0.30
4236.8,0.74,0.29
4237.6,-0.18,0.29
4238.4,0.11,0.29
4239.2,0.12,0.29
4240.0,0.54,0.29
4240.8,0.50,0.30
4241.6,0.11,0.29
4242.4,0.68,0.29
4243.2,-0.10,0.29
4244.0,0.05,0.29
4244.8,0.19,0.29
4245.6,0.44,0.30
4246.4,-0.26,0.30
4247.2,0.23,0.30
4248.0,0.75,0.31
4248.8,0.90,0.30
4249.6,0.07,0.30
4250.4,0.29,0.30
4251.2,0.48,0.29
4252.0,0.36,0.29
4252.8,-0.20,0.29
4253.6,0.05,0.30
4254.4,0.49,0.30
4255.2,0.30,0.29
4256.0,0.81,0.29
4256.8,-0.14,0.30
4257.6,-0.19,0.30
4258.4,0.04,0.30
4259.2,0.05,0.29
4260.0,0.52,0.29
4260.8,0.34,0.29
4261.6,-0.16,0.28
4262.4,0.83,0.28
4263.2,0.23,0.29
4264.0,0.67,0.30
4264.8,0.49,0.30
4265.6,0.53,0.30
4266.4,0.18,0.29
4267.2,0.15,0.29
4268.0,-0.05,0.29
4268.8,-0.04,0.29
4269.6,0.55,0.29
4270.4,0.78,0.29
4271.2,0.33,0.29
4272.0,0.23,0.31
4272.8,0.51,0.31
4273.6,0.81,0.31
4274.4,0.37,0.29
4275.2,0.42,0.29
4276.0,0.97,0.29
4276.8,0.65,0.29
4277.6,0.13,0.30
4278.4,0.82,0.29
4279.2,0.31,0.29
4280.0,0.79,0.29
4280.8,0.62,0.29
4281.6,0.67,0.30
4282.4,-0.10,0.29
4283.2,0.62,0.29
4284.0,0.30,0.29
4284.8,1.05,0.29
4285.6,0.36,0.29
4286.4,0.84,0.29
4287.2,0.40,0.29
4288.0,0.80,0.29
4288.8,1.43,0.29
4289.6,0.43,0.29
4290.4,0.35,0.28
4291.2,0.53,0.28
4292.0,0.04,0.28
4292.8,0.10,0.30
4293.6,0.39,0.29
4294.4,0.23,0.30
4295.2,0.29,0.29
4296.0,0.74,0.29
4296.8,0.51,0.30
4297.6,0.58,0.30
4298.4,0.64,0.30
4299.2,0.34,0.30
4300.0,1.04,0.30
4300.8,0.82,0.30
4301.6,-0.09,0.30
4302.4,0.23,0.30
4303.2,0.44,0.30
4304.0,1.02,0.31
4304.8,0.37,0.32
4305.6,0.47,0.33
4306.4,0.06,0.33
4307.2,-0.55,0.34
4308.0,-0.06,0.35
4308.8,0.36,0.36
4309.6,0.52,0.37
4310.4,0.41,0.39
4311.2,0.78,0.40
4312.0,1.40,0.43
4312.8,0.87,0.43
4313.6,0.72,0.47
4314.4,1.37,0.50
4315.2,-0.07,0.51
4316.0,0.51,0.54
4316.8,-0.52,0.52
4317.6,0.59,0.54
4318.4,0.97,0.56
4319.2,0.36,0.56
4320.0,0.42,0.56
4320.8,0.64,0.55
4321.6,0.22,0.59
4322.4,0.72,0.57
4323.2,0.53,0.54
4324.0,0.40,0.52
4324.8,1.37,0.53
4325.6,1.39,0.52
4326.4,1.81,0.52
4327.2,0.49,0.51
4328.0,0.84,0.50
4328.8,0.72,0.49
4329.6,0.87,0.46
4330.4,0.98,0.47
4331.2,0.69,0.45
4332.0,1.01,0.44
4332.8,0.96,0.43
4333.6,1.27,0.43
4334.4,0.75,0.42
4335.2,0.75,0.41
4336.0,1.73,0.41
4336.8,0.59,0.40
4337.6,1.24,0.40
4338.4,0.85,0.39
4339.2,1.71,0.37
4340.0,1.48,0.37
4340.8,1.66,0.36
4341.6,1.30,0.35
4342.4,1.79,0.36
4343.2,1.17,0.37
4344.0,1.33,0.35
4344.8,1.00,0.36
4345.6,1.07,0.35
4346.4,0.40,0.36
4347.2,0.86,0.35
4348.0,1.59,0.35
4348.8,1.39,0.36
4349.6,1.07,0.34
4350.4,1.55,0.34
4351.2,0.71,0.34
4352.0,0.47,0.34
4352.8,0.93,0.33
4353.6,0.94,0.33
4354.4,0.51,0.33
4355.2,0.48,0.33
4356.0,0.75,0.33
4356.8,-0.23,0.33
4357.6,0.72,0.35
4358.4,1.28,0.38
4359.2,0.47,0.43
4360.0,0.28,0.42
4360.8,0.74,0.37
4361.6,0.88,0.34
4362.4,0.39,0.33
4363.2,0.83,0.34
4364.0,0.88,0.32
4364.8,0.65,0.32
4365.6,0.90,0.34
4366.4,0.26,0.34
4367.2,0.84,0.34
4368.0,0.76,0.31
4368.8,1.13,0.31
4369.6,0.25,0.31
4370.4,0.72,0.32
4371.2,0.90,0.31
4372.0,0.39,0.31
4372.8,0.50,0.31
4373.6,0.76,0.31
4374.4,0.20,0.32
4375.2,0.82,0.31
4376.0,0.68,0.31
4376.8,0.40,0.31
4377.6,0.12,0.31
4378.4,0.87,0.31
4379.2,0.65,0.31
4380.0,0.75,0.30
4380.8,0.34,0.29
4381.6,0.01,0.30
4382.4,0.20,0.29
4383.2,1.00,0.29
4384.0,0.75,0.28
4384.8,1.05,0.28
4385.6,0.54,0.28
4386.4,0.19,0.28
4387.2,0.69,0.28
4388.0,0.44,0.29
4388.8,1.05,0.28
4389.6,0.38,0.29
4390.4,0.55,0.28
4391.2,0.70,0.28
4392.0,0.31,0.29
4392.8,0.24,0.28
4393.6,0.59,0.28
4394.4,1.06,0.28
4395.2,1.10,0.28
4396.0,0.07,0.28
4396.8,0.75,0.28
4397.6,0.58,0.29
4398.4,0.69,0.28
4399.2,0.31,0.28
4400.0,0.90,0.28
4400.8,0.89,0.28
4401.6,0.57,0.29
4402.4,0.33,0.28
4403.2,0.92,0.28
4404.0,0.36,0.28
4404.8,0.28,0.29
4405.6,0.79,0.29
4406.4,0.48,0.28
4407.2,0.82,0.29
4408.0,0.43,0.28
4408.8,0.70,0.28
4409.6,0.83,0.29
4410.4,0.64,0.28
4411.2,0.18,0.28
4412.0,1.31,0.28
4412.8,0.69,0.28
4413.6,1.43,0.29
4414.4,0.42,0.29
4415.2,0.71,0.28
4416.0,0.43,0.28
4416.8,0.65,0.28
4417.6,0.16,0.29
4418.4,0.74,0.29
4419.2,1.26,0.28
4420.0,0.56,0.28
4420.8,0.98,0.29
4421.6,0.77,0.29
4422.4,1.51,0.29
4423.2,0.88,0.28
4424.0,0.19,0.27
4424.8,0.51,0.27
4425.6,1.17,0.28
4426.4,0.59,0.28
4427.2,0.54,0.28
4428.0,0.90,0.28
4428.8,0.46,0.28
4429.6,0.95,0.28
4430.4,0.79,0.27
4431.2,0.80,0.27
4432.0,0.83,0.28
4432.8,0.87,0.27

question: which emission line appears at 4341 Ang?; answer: Ly-alpha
